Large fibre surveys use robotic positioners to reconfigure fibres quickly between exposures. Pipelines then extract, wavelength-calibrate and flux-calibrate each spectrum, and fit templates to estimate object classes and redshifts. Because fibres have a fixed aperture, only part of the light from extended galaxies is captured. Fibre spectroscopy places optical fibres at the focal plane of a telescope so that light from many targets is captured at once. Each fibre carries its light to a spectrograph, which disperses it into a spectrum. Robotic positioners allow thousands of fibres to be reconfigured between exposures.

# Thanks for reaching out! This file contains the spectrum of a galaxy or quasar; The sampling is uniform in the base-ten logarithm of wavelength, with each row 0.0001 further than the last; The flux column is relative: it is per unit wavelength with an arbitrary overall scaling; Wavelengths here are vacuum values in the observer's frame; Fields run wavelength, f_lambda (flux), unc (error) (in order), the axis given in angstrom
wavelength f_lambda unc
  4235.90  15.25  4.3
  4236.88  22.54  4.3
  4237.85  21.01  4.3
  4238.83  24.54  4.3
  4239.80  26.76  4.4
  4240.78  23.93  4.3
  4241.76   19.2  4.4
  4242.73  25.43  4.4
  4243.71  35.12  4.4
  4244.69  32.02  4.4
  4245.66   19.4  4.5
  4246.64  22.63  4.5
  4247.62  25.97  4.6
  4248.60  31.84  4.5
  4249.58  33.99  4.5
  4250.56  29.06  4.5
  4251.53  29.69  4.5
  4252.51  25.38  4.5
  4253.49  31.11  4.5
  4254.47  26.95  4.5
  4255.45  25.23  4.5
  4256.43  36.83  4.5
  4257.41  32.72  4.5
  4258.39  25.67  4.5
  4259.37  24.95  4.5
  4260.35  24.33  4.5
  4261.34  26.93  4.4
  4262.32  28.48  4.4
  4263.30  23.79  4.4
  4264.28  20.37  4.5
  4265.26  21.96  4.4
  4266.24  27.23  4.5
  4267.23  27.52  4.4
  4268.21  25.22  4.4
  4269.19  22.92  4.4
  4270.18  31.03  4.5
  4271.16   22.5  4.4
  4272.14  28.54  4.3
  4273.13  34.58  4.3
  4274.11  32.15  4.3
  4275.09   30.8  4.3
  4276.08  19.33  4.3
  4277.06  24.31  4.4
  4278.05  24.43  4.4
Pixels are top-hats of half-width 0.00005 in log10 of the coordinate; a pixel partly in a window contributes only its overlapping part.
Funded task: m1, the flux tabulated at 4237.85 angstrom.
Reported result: 21.01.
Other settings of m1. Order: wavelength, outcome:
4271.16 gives 22.5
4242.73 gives 25.43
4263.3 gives 23.79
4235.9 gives 15.25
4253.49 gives 31.11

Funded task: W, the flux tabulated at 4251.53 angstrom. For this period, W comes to 29.69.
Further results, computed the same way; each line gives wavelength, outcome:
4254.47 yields 26.95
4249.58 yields 33.99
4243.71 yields 35.12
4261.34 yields 26.93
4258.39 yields 25.67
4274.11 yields 32.15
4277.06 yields 24.31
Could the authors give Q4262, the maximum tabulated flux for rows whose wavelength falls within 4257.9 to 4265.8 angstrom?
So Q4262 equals 28.48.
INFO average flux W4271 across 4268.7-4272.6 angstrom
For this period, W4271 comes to 26.2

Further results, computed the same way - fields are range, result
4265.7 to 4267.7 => 27.2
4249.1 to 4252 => 31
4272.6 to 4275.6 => 32.4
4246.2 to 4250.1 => 28.6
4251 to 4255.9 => 27.7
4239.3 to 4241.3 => 25.2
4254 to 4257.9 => 30.5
